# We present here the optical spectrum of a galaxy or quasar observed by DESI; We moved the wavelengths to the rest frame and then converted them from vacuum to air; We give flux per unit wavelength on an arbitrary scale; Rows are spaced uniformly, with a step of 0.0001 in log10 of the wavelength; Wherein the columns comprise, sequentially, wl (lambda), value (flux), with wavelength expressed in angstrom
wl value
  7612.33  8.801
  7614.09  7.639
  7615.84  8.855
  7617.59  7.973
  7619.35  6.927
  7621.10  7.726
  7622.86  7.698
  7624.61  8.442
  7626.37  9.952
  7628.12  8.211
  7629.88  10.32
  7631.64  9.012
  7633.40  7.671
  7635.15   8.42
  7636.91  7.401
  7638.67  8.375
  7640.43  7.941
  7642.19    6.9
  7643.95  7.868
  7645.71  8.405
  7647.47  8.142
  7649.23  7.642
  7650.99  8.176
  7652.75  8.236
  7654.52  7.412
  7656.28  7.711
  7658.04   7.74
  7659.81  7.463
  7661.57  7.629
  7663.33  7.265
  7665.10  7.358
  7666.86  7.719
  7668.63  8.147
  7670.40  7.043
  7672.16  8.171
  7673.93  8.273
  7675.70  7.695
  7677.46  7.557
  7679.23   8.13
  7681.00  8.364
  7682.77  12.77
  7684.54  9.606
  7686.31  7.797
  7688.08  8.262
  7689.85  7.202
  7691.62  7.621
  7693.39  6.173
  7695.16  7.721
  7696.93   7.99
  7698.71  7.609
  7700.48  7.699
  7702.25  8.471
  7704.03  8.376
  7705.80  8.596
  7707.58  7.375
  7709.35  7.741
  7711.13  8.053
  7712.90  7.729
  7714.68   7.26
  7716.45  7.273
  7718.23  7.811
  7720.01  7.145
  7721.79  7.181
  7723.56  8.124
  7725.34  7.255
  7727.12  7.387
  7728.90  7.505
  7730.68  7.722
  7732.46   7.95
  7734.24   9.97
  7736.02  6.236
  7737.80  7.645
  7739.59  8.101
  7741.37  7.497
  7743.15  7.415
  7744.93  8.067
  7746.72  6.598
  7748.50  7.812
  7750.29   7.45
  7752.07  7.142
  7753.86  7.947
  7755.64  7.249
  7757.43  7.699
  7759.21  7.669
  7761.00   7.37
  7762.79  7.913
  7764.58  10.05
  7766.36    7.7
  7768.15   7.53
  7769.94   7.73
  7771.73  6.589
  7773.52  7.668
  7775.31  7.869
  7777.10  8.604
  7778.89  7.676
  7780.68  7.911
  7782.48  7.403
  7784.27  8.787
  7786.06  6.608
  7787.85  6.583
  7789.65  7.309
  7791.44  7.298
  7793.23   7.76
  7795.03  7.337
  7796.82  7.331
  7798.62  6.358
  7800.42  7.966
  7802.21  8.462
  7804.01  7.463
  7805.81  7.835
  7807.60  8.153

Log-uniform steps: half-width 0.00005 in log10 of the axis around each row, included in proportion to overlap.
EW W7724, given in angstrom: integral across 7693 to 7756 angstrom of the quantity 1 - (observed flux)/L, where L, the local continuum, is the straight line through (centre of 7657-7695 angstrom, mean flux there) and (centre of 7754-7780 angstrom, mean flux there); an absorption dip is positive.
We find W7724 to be 1.9 angstrom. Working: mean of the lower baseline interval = 7.99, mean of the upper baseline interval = 7.82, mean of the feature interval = 7.66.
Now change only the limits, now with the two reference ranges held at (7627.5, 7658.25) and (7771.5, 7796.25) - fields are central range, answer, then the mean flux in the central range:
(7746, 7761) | 0.4 angstrom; 7.45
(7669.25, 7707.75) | -1.0 angstrom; 8.13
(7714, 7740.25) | 0.4 angstrom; 7.64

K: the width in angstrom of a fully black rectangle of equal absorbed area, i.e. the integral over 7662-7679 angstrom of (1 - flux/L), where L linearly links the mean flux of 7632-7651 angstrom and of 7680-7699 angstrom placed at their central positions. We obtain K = 0.93 angstrom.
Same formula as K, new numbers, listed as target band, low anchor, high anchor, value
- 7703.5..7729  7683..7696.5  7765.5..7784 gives 0.88 angstrom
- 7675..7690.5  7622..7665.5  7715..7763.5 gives -1.50 angstrom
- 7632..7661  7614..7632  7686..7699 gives 0.99 angstrom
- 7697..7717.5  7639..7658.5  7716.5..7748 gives -0.41 angstrom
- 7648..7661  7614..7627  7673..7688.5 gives 1.07 angstrom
